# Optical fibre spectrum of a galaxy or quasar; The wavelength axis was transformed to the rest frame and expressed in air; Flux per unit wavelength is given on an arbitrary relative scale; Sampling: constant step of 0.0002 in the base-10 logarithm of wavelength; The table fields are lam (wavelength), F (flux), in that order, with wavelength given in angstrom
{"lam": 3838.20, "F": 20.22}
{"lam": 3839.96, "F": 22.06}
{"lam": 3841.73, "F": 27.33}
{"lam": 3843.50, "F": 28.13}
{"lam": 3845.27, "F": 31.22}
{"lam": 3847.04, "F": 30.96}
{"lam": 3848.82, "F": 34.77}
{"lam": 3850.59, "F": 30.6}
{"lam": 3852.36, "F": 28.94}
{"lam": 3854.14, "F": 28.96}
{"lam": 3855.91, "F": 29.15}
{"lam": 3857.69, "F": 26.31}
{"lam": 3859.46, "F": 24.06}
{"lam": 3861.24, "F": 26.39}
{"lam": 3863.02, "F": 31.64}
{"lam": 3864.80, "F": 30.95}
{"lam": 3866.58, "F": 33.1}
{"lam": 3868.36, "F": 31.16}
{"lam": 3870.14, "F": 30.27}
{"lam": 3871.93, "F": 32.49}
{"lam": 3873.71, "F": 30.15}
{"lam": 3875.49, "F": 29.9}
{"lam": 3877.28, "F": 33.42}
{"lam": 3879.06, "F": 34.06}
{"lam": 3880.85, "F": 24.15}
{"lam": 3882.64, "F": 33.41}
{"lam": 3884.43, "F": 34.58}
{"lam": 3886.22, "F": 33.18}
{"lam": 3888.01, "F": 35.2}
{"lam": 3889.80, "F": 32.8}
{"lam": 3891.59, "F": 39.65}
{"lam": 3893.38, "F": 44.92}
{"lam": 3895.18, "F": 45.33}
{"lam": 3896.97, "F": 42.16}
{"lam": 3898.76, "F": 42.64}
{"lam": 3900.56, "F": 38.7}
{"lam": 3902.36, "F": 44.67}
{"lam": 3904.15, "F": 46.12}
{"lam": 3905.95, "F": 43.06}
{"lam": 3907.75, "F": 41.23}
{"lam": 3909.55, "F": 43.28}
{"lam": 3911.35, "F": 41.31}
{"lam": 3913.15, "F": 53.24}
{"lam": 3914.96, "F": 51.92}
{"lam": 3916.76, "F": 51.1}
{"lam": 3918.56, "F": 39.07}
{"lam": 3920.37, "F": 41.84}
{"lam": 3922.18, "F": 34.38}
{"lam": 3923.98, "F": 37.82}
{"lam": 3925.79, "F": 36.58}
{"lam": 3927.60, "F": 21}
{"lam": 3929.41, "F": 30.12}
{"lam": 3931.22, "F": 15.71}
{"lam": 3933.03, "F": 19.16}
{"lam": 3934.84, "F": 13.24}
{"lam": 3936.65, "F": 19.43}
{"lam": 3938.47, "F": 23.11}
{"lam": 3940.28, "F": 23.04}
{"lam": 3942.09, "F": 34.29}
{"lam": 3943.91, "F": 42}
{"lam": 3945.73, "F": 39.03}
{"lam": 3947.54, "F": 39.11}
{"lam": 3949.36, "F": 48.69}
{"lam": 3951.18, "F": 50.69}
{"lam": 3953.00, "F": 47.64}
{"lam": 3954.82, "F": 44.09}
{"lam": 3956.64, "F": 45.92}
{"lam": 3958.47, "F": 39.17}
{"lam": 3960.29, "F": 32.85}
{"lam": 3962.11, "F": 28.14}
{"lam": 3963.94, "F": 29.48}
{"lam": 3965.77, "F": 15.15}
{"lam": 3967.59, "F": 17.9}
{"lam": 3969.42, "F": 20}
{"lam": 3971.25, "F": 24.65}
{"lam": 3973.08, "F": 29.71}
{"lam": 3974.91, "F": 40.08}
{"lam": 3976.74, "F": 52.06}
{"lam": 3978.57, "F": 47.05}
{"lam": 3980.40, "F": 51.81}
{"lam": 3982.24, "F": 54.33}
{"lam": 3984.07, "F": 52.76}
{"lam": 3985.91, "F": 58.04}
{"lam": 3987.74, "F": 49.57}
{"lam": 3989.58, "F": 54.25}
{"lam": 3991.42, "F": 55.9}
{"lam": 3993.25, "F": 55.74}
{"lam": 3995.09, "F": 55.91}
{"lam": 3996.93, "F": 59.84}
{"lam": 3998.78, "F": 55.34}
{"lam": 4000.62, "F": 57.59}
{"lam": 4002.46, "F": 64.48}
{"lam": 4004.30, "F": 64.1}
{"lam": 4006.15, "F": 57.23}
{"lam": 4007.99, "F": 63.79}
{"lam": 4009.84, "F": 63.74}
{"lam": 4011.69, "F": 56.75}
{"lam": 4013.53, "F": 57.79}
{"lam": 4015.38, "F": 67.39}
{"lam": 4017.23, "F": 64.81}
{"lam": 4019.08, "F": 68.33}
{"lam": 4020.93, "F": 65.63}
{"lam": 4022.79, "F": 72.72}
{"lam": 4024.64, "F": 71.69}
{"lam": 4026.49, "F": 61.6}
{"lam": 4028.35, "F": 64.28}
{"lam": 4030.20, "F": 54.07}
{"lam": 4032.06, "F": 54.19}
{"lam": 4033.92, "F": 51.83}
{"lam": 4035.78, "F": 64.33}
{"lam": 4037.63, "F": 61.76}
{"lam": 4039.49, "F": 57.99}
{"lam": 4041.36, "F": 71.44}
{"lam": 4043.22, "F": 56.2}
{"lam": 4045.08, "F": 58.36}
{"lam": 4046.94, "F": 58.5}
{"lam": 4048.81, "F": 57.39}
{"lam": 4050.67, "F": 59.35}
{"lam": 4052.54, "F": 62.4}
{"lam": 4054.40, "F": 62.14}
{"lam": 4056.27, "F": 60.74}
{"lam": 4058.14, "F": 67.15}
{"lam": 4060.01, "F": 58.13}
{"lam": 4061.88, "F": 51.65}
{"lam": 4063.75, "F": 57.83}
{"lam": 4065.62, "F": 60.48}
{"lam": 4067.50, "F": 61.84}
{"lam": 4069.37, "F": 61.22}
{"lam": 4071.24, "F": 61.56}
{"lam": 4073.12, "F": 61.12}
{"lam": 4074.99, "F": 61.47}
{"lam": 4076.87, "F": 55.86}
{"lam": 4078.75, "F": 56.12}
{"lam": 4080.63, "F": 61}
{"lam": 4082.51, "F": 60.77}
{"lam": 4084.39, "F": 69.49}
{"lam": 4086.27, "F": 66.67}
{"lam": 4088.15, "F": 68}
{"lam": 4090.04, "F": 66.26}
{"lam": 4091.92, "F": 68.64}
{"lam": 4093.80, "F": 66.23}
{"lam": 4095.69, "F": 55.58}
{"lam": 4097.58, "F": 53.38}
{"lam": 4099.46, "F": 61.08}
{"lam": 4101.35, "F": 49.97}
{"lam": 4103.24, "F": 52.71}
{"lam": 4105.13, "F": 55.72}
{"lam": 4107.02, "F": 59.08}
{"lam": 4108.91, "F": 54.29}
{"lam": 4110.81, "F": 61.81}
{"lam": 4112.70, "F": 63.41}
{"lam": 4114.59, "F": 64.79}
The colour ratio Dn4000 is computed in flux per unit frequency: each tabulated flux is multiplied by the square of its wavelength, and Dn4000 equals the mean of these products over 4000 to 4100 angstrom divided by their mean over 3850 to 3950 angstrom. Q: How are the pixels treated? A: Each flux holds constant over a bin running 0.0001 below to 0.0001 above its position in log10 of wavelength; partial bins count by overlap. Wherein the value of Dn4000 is 1.92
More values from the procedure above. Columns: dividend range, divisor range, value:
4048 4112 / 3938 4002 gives 1.50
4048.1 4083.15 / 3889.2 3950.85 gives 1.74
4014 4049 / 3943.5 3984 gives 1.68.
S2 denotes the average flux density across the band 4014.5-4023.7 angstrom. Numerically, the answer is 67.7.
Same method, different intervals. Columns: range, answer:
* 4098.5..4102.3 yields 55.6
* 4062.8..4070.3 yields 60.3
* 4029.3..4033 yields 54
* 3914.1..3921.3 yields 45.9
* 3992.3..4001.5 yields 56.9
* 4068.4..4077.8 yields 60.3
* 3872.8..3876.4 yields 30.1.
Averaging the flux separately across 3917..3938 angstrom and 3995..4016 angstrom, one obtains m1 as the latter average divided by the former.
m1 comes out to 2.1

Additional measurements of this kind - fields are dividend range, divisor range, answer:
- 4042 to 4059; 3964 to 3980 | 1.92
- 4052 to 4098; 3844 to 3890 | 2.00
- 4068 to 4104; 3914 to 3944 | 1.96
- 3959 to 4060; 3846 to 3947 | 1.59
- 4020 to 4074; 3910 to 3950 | 1.78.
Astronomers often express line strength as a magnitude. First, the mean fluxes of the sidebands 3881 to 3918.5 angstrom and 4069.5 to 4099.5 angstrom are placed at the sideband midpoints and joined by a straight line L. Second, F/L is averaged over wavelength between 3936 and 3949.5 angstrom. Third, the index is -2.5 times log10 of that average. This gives 0.37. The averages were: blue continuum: 41.5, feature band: 33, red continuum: 62.1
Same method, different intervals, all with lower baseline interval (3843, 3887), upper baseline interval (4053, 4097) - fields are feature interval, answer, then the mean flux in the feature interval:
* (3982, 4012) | -0.15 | 57.7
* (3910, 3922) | -0.20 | 45.5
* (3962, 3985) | 0.29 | 35.9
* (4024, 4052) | -0.07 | 60.1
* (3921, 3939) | 0.49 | 25.3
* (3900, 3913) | -0.18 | 43.4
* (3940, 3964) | 0.10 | 39.6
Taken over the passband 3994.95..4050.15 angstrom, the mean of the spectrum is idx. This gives 61.4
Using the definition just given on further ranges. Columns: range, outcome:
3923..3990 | 35.8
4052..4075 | 60.5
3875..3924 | 39.9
